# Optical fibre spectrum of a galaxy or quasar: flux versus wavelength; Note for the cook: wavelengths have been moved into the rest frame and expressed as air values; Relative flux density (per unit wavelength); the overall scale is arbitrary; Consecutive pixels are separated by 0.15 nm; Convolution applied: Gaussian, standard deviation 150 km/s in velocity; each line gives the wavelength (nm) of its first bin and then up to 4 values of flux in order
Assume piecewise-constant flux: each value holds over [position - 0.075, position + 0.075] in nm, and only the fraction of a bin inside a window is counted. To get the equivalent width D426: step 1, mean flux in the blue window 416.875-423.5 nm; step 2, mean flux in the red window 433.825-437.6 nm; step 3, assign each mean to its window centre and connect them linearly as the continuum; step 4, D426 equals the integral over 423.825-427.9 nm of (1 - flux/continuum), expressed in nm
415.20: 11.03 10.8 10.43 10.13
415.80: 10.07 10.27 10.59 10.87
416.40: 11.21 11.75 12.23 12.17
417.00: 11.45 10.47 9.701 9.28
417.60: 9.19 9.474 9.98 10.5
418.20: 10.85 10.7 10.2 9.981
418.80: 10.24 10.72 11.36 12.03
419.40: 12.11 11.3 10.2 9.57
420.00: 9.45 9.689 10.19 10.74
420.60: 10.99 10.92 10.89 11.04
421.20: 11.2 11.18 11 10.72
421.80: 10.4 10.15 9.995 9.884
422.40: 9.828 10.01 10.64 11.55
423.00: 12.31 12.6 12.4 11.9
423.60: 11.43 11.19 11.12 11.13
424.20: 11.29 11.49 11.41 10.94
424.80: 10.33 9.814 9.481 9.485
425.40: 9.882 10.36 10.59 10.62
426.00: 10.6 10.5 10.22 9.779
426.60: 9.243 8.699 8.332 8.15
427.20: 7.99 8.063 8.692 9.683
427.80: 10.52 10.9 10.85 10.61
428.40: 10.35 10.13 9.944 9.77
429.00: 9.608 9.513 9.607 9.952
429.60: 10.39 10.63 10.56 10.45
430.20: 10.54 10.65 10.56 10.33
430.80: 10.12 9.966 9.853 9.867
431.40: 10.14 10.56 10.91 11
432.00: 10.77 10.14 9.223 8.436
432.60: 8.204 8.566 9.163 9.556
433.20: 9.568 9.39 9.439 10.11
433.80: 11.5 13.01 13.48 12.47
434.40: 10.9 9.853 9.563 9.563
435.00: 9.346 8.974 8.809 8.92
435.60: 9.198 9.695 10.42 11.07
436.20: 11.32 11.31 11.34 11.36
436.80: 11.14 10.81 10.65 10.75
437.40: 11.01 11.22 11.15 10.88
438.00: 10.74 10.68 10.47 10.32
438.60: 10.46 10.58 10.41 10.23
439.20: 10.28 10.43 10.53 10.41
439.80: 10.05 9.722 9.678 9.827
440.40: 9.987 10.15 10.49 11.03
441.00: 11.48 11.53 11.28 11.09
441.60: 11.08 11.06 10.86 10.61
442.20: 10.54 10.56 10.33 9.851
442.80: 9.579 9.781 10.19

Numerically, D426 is 0.27 nm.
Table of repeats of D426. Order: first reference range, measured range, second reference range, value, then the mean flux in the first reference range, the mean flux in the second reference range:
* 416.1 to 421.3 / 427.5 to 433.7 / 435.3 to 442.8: 0.36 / 10.7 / 10.6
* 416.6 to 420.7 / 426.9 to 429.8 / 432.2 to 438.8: 0.20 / 10.6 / 10.3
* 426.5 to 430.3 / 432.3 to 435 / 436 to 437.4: 0.12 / 9.73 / 11.1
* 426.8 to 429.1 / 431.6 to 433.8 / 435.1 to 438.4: 0.09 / 9.56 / 10.6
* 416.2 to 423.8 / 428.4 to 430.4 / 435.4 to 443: 0.10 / 10.8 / 10.6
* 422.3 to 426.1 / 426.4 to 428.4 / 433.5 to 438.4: 0.27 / 10.9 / 10.7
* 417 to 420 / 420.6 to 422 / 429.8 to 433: -0.07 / 10.4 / 10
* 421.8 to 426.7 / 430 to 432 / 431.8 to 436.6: -0.02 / 10.7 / 10.1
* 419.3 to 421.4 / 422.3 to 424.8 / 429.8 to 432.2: -0.16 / 10.7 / 10.4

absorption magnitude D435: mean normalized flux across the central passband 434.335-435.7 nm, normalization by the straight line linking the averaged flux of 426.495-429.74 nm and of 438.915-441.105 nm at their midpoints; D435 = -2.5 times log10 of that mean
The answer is 0.06 mag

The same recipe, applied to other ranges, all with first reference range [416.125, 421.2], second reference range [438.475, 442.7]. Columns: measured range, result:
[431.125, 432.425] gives 0.04 mag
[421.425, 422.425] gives 0.03 mag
